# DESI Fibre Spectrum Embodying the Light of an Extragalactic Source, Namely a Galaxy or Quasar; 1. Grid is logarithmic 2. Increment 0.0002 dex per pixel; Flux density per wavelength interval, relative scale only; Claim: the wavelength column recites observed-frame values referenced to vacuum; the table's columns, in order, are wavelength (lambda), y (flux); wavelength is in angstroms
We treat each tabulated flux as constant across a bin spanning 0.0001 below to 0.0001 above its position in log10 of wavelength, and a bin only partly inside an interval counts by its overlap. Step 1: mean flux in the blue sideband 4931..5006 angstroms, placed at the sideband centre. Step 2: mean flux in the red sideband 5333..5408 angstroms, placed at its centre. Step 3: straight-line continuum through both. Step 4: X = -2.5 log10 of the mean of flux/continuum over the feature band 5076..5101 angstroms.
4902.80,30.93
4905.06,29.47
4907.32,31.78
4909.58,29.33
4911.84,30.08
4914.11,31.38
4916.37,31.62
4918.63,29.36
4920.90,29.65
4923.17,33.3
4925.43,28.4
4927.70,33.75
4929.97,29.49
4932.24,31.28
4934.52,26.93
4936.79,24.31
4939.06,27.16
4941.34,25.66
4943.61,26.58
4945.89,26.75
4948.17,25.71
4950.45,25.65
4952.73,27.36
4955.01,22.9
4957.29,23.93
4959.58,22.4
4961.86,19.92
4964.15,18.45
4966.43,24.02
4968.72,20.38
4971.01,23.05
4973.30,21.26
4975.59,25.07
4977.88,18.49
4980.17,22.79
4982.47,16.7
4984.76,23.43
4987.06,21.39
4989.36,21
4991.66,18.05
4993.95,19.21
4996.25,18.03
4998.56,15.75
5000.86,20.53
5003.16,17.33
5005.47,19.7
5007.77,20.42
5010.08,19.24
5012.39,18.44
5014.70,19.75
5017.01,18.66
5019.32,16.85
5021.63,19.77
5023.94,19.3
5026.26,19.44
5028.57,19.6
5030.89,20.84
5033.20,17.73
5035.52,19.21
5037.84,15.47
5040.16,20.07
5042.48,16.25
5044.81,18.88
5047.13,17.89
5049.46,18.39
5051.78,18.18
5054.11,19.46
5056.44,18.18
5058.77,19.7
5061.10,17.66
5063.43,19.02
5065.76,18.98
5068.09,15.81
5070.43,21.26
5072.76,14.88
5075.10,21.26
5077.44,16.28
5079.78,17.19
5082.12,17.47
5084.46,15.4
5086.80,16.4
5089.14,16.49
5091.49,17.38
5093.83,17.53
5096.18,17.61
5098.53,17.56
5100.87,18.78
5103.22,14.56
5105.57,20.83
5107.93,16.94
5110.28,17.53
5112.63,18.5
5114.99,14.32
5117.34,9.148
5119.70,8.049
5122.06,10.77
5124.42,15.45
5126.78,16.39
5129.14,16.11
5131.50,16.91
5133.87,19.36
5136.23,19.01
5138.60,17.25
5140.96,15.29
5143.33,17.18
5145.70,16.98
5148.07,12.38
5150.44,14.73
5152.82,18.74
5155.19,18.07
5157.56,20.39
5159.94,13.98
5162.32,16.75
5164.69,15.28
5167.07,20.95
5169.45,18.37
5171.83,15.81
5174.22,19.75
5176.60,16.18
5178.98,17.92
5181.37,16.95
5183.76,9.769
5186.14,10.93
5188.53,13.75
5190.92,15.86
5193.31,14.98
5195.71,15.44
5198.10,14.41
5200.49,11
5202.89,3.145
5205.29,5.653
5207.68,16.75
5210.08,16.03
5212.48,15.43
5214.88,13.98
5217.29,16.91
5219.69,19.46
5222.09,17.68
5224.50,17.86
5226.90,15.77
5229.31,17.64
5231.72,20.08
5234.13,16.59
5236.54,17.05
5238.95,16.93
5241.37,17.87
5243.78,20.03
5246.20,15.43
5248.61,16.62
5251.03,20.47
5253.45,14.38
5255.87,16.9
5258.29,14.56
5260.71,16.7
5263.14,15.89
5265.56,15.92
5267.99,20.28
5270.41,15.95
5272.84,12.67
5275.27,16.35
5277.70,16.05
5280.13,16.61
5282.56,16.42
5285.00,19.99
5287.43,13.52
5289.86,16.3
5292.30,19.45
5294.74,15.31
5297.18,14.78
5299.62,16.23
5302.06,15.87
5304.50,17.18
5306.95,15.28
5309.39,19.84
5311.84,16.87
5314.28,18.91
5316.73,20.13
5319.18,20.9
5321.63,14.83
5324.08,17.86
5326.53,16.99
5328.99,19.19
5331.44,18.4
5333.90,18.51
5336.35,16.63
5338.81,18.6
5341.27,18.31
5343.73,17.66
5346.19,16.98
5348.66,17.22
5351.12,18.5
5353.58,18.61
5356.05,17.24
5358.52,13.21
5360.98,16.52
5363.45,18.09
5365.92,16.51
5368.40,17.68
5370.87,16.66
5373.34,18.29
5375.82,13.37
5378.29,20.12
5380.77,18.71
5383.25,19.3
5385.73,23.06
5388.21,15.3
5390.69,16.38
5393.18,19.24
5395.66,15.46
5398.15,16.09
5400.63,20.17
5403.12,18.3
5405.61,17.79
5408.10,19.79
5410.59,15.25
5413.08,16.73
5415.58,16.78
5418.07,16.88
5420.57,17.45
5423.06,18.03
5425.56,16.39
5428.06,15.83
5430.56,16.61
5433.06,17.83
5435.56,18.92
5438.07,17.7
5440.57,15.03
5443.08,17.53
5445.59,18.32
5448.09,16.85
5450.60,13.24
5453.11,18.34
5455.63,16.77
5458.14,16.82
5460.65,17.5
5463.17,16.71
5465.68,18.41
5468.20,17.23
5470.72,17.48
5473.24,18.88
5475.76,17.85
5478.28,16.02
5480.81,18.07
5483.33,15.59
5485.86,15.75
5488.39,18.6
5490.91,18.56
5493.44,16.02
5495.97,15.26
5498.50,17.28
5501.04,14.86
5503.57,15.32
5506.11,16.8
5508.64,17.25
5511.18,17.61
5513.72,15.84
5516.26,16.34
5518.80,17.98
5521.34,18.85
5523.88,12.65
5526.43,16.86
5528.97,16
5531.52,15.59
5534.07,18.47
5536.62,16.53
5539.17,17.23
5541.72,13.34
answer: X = 0.23 mag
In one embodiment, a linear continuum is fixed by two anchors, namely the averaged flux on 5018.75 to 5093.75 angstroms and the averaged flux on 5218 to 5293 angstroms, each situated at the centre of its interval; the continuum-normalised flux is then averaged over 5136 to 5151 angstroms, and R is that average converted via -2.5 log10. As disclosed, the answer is 0.11 mag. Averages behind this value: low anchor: 18.1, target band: 16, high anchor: 17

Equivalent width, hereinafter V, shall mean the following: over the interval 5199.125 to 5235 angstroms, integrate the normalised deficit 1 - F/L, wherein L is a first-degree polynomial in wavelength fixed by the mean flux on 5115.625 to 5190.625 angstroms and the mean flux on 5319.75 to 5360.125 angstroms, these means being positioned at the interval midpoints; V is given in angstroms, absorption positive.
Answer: 3.2 angstroms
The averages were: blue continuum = 15.8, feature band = 14.9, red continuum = 17.5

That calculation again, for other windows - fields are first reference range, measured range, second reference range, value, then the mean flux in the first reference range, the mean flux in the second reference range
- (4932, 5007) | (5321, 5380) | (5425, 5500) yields 2.8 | 22.3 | 17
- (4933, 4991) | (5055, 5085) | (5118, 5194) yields 1.8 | 23.2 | 15.9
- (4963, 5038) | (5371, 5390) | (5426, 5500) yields -0.7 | 19.7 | 17.1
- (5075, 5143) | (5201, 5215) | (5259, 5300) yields 4.0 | 16.3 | 16.4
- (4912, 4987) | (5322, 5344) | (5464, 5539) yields 1.8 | 25.5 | 16.8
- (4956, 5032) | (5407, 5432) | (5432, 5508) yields 0.5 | 20.1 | 17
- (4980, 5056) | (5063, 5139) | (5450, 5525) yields 7.9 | 19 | 16.8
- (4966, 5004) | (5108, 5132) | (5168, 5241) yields 4.0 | 20.3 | 15.3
